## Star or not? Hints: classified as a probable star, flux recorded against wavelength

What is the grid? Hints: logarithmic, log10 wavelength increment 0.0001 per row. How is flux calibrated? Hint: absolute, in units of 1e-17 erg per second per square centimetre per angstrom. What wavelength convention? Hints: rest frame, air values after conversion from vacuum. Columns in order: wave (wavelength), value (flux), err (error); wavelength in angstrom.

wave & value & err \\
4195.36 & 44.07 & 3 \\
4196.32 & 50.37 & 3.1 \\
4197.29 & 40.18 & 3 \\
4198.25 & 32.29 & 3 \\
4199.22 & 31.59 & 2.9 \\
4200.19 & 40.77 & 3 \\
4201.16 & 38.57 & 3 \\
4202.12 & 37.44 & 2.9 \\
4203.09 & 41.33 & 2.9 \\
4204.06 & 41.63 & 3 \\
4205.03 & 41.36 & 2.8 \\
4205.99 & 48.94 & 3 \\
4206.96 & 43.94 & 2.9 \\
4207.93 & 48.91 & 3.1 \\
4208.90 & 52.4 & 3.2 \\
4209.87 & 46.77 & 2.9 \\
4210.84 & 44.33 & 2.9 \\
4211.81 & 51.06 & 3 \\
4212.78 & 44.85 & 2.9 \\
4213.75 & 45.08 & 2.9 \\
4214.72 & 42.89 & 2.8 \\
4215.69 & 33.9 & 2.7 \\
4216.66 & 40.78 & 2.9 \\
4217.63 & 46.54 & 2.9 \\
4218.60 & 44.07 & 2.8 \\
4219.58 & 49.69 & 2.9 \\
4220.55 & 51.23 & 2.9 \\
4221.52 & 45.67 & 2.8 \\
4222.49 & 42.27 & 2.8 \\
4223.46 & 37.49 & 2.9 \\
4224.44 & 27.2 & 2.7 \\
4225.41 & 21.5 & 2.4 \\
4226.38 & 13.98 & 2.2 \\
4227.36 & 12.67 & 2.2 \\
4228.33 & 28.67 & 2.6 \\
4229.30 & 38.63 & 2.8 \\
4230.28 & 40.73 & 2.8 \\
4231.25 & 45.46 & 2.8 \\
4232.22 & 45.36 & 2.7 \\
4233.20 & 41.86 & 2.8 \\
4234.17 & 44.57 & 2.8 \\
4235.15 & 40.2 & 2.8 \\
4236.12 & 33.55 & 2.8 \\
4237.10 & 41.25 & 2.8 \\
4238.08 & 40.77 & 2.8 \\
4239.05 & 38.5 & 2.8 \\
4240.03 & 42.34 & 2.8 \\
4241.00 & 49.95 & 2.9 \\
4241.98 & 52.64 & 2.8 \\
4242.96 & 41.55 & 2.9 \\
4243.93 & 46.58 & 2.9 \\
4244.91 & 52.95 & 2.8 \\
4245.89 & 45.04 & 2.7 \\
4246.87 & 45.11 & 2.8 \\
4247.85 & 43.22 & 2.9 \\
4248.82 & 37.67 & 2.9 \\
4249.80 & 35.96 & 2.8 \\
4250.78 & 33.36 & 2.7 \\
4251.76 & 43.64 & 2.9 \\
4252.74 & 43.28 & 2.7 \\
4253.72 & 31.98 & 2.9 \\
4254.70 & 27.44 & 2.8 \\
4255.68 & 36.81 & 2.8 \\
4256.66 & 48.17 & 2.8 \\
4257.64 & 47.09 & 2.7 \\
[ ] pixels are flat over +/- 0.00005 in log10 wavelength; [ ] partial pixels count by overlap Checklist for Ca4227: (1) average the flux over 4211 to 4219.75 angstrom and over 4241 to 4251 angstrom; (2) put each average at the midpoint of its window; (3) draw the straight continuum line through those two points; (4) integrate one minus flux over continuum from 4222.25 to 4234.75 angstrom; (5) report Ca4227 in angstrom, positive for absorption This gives 2.92 angstrom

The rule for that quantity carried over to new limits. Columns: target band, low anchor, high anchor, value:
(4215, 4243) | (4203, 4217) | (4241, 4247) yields 4.39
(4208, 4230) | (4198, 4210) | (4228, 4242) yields 1.27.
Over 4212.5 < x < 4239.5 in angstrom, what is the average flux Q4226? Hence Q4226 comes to 38.5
